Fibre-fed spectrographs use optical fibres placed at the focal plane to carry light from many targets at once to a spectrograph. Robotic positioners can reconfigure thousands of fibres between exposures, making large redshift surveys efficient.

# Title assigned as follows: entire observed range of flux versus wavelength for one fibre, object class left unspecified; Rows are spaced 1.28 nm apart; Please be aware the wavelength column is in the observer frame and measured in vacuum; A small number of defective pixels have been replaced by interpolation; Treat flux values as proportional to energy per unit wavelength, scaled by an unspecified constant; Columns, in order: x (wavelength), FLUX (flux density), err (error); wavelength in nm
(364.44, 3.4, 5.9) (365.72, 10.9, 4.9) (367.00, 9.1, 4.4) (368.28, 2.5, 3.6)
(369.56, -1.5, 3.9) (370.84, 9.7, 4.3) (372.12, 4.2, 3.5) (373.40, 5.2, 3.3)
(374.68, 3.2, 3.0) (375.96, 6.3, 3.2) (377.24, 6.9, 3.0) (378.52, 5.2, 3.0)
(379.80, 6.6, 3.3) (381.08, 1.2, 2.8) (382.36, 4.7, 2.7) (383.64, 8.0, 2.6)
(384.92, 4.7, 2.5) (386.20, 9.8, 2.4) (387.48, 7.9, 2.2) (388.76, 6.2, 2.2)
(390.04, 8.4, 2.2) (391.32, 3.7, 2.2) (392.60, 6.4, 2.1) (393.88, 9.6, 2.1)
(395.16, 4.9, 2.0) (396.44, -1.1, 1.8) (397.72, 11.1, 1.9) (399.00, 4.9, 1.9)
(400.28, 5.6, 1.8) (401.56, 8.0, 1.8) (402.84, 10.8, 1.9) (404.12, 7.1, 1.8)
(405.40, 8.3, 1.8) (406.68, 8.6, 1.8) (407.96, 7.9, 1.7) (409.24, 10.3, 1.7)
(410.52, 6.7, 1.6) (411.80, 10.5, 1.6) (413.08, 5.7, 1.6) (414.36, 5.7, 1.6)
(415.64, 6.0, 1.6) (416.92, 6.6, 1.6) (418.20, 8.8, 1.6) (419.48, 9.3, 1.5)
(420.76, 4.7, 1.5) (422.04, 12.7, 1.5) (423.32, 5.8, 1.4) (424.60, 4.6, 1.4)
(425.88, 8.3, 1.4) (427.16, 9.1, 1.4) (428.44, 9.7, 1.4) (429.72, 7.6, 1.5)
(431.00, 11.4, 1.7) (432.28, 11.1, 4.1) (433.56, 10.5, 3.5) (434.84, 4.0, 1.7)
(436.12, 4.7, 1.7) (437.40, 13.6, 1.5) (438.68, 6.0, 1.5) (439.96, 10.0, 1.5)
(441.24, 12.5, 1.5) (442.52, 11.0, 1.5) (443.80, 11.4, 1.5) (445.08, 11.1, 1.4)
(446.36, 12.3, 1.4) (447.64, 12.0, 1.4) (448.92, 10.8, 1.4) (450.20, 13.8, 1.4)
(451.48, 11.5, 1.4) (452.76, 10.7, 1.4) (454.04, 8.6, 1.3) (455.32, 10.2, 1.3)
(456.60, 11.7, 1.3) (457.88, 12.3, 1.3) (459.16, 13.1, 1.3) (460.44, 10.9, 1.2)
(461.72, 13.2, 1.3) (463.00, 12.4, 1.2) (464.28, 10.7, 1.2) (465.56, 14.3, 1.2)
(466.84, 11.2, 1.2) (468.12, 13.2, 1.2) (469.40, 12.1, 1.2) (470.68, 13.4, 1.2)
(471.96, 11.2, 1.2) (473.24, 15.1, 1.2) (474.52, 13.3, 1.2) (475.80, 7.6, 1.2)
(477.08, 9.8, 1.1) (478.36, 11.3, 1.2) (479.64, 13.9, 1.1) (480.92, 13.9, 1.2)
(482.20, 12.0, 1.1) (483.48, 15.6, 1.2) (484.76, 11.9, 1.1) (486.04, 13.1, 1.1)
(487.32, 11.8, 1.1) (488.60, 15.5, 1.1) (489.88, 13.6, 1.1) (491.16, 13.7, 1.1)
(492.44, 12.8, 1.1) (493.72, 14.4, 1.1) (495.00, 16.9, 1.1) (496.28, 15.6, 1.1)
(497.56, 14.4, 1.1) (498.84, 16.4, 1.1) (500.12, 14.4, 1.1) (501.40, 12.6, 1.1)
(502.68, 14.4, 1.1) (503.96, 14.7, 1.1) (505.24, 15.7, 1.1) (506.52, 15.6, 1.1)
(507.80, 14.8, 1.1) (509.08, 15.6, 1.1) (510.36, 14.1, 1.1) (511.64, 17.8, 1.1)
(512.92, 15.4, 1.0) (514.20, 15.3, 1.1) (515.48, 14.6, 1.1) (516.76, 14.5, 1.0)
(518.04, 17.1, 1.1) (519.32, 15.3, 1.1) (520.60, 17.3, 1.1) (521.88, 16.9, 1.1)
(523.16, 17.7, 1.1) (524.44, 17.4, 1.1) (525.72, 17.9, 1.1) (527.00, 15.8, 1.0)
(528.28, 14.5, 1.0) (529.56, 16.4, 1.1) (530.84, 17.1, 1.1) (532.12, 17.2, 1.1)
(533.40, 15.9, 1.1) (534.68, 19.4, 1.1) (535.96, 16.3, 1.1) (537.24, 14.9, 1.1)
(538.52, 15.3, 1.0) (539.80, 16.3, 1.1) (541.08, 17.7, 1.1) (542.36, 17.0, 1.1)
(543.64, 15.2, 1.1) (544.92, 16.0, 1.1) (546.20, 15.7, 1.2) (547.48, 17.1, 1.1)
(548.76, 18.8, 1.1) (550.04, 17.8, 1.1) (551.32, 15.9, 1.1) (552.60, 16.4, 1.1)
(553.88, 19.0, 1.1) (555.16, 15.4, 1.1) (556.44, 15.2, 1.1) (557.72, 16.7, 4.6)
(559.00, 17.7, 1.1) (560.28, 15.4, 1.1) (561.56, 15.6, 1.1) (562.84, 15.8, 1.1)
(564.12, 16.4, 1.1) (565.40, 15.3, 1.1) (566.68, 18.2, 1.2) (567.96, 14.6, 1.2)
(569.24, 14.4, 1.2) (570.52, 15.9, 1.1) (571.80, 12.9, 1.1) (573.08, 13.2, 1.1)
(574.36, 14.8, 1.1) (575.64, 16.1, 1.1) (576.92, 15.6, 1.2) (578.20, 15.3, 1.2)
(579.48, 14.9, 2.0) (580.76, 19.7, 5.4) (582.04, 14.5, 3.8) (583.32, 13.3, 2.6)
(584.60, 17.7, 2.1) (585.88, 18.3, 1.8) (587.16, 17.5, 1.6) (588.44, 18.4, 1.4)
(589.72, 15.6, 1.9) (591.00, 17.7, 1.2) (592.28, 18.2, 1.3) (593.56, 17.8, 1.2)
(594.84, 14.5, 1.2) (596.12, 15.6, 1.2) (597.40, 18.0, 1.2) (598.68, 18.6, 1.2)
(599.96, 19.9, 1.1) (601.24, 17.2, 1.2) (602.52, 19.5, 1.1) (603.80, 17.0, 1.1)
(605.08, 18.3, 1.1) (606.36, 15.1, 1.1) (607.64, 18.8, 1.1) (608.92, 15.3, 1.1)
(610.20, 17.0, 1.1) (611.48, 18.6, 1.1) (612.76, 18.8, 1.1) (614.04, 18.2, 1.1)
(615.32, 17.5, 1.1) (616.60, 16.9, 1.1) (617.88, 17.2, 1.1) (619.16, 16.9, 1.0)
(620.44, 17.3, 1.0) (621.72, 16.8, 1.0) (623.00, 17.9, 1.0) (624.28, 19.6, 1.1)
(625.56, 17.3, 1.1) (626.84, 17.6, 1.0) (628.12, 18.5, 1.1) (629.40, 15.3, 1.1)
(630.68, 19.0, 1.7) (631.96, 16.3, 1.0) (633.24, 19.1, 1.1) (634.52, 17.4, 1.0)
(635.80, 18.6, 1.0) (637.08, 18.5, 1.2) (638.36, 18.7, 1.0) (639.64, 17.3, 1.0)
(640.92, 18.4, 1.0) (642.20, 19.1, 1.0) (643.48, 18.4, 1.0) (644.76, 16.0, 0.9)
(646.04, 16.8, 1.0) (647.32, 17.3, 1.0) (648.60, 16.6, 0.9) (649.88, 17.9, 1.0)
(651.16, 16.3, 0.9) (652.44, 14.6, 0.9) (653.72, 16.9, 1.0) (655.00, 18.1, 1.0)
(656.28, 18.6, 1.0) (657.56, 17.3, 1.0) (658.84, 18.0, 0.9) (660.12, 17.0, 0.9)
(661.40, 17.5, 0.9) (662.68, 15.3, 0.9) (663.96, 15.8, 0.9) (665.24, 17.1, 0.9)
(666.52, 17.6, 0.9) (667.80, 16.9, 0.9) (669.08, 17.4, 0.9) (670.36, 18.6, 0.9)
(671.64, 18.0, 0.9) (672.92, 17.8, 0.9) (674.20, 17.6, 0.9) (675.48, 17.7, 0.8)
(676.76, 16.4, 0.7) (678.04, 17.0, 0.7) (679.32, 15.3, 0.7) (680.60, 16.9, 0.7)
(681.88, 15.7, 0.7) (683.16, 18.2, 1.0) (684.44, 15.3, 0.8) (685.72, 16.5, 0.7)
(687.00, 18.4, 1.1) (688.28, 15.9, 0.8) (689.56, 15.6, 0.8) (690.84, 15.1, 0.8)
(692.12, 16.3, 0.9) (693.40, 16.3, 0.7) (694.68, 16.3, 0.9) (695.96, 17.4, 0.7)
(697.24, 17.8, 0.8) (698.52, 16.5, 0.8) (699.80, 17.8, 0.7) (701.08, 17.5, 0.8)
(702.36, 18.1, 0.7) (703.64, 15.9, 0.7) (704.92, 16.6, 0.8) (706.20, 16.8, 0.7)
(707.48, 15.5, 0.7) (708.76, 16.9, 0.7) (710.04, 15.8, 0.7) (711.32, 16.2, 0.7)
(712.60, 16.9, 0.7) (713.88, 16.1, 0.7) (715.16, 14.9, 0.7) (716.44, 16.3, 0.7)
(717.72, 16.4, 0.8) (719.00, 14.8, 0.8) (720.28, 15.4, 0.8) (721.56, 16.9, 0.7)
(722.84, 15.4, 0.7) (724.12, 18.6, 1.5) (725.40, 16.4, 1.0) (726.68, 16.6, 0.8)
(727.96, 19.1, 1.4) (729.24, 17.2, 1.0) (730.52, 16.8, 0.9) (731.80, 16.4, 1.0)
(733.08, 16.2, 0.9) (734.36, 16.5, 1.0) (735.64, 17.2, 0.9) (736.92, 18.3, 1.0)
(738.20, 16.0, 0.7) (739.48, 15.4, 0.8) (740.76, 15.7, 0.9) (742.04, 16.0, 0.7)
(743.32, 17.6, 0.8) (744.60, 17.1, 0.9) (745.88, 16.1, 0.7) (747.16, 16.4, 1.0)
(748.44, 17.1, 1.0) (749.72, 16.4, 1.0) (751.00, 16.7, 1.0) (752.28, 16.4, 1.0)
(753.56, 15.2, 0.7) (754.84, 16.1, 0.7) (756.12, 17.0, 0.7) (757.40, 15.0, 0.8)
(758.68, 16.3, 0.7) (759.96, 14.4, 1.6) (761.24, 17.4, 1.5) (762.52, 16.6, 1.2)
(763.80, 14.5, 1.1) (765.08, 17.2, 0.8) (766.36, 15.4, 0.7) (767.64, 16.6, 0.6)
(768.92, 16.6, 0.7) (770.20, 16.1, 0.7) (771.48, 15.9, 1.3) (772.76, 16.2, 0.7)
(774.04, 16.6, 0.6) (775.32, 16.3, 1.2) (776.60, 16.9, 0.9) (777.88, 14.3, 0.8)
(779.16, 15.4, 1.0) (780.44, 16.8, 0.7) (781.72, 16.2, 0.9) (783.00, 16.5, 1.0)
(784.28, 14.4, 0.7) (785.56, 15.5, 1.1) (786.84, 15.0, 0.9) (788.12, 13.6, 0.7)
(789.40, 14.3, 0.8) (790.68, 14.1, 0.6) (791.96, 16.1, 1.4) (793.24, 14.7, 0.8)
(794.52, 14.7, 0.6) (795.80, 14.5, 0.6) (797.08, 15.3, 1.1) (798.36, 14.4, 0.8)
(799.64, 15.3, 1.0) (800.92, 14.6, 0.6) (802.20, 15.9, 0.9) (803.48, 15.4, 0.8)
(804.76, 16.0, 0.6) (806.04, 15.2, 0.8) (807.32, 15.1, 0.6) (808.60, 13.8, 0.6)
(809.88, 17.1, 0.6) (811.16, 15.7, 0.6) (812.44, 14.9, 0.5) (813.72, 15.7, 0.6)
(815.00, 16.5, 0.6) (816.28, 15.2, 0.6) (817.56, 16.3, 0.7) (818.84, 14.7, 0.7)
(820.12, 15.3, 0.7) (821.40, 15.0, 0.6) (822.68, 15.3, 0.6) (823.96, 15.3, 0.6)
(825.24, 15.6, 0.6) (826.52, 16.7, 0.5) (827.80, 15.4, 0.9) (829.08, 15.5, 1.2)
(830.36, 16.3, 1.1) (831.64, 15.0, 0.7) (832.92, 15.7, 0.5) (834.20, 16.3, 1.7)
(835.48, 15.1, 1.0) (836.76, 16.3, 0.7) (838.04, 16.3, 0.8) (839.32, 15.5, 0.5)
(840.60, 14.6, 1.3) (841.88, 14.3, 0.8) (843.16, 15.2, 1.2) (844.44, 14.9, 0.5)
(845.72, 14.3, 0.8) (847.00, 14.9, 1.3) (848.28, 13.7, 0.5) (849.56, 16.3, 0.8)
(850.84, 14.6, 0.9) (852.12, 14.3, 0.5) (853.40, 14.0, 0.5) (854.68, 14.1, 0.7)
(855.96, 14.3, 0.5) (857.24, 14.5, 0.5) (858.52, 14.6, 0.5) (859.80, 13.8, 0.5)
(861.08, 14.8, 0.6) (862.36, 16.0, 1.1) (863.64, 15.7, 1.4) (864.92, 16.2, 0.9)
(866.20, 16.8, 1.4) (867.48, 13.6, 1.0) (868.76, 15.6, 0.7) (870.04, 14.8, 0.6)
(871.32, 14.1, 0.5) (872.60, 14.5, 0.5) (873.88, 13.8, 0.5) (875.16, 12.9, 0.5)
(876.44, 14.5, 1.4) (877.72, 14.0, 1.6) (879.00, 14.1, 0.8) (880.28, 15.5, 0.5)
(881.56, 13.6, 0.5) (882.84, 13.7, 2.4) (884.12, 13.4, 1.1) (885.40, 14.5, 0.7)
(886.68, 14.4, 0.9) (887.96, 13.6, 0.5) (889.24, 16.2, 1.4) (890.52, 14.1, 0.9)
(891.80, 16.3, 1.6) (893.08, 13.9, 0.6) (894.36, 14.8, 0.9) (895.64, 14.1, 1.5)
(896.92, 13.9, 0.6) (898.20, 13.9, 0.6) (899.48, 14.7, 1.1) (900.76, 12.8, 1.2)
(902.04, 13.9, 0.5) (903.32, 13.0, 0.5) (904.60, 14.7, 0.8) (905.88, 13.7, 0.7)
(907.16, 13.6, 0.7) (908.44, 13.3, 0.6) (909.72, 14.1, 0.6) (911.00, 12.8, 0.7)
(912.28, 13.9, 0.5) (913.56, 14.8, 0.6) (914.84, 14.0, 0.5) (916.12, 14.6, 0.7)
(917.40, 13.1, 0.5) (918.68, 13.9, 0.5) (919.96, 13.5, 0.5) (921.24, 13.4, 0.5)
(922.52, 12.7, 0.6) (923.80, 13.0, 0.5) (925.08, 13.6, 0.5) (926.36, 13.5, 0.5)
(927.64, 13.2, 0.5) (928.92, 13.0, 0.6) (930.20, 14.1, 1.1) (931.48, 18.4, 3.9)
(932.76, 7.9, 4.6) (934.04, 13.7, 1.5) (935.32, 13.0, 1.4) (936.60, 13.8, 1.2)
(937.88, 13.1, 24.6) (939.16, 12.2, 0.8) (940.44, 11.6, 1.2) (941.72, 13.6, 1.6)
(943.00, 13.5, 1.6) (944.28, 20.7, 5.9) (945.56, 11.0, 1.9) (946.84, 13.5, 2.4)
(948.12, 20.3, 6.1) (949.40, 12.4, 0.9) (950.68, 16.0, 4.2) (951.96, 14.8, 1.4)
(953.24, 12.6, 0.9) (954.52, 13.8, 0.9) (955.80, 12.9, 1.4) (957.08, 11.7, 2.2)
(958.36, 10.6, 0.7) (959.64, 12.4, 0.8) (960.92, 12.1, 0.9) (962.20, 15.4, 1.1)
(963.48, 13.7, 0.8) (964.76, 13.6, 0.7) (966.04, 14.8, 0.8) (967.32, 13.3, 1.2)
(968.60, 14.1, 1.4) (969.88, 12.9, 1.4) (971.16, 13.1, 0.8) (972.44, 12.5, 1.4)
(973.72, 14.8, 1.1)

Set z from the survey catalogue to 0.11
